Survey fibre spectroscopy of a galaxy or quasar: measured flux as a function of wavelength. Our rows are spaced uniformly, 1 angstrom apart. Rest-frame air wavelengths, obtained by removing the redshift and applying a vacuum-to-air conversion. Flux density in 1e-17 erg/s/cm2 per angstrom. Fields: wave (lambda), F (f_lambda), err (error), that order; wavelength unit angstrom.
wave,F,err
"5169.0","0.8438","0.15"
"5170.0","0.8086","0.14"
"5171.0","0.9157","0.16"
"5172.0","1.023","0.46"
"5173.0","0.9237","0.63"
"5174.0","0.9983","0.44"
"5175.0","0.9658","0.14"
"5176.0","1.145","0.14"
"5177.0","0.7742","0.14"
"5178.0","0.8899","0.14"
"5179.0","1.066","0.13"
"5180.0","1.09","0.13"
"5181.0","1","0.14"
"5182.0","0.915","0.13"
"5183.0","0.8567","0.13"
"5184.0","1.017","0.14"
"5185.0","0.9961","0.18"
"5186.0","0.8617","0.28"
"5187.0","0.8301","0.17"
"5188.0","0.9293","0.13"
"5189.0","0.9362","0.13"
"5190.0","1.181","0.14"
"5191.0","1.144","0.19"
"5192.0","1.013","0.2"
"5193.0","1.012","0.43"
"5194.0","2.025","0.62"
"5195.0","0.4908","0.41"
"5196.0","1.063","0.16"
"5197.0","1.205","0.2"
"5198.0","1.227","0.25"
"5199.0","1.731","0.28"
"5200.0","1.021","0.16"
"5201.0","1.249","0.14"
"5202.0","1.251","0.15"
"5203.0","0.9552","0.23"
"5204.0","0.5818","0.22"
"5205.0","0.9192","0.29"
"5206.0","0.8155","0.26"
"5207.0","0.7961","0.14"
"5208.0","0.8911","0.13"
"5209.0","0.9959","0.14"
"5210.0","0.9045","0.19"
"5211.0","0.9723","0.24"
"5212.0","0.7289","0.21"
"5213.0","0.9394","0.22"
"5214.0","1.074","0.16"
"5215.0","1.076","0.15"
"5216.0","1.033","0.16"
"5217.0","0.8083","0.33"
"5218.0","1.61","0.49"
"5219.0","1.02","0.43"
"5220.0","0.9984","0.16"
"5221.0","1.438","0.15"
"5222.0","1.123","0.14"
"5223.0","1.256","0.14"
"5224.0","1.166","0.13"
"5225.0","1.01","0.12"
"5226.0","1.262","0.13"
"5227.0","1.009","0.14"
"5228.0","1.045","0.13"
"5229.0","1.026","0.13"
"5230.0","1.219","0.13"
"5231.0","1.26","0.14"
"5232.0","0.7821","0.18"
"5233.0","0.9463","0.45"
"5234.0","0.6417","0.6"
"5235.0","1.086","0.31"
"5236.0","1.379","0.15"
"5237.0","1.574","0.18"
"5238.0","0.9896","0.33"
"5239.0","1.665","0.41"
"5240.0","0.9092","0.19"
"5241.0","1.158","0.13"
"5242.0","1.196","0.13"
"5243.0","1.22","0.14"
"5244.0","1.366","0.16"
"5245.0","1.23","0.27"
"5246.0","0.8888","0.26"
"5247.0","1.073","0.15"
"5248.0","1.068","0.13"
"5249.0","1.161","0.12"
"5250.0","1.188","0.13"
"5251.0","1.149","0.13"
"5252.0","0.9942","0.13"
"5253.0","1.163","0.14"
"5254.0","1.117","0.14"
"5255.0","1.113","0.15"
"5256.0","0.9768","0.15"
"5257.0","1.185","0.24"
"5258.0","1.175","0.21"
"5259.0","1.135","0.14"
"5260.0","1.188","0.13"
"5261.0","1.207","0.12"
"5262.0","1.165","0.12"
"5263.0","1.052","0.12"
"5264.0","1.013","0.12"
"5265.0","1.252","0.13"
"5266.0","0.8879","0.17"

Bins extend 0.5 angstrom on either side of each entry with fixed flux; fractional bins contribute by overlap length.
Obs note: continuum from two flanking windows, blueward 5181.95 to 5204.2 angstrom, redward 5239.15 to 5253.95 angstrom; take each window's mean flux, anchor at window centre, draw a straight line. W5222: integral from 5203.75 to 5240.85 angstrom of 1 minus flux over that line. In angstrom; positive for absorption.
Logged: 1.79 angstrom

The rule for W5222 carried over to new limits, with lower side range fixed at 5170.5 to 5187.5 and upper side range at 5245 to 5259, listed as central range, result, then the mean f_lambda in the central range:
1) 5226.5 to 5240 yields -0.6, 1.12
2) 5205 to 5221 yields 0.6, 0.99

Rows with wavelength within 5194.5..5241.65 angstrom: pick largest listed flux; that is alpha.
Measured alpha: 1.731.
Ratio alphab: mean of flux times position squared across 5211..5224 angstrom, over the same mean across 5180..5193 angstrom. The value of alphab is 1.13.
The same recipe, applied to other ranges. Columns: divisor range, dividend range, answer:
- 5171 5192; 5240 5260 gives 1.19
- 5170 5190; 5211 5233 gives 1.15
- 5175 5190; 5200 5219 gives 1.03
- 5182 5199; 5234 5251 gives 1.13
